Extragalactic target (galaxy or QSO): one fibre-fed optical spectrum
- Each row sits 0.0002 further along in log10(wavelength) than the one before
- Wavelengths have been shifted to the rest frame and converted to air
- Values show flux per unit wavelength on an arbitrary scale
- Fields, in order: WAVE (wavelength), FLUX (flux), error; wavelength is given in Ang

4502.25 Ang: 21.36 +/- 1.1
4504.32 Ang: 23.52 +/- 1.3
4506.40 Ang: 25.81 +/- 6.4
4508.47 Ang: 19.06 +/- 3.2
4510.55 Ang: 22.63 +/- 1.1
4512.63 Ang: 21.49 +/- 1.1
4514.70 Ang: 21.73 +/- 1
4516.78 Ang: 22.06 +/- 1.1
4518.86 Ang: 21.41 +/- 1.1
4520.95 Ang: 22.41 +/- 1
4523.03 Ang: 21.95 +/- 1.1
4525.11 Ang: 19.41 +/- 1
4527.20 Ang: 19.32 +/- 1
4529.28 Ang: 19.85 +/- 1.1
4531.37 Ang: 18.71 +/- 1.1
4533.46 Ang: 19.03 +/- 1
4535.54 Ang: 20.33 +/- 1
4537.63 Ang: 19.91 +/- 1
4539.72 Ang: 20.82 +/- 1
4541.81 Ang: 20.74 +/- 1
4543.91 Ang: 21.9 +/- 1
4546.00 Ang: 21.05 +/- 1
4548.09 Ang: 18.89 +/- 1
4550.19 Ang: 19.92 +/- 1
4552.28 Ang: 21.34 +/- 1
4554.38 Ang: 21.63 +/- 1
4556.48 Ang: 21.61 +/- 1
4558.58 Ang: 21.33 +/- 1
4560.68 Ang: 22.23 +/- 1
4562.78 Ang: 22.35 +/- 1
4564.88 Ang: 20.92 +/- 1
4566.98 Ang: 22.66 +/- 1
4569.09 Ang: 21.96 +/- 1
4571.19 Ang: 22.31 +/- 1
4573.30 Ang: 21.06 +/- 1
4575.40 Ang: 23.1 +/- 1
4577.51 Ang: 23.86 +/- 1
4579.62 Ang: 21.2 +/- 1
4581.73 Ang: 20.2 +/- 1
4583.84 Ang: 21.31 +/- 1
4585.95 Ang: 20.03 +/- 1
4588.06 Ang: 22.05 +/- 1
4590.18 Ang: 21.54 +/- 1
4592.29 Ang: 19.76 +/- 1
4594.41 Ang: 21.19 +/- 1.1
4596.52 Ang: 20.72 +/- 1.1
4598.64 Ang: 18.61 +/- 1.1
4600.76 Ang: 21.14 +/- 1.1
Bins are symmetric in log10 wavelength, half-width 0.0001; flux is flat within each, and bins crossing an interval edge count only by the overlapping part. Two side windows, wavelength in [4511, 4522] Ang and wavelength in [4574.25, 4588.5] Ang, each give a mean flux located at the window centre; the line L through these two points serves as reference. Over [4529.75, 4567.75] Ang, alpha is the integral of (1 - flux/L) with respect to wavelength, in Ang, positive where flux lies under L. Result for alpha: 1.6 Ang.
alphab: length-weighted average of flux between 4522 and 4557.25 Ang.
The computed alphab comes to 20.4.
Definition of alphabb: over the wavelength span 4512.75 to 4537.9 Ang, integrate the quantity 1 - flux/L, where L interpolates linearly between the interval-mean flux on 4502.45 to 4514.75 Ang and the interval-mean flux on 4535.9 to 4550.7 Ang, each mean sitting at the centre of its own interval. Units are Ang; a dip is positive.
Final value 1.1 Ang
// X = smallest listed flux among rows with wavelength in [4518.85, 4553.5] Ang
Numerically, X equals 18.71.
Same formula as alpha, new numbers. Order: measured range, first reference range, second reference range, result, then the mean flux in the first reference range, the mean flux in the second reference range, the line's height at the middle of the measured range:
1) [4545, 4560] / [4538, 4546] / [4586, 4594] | 0.11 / 21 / 21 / 21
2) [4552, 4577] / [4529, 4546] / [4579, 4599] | -1.77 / 20.2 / 20.7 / 20.5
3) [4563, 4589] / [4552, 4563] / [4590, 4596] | -0.65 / 21.7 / 20.7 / 21.2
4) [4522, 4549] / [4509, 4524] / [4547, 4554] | 1.00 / 21.9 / 20.2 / 20.9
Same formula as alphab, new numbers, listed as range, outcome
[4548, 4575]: 21.5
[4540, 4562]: 21.1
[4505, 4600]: 21.2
